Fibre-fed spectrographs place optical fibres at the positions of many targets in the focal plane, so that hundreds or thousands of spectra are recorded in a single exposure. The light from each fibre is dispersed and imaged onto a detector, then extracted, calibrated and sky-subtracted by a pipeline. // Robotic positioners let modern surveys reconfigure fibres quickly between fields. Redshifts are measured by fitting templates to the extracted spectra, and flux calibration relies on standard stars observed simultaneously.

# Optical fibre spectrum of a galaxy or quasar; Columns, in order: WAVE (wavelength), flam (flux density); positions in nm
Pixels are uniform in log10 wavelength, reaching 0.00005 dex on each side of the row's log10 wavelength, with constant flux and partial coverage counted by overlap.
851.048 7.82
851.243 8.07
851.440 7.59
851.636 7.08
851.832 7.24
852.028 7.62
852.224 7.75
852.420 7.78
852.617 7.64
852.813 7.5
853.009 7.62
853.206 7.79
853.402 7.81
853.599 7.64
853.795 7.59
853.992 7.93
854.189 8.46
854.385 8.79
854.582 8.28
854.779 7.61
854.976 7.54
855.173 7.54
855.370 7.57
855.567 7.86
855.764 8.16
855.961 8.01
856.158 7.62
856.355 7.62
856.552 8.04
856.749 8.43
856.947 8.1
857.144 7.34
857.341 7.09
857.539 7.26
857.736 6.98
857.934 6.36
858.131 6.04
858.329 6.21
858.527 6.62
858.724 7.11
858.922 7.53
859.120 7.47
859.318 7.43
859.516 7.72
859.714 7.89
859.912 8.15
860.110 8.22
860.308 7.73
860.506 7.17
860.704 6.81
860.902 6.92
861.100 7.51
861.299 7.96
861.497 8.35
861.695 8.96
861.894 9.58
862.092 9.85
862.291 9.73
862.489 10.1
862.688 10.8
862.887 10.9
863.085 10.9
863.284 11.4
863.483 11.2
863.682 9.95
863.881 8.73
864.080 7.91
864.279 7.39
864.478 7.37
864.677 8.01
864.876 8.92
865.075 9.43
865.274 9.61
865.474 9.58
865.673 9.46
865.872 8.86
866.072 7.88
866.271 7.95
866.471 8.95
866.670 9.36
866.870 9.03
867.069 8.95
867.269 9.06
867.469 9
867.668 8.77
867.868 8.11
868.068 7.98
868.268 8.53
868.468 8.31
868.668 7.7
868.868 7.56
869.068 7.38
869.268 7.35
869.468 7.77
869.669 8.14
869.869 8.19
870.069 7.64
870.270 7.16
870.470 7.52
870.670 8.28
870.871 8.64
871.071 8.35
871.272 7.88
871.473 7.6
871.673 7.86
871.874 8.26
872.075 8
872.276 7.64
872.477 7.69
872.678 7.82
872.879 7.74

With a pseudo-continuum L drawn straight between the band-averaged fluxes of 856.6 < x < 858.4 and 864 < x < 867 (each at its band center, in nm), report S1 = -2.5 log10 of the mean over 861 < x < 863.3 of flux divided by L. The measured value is -0.19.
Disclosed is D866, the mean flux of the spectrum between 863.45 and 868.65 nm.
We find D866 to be 8.73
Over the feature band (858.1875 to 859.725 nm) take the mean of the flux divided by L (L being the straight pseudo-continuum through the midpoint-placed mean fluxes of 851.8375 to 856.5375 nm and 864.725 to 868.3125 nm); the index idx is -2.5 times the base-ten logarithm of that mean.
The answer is 0.15 mag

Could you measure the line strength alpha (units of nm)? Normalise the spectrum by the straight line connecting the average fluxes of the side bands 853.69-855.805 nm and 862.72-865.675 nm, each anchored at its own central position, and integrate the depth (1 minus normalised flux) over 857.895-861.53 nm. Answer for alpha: 0.58 nm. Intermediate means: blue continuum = 7.93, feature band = 7.32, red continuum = 9.41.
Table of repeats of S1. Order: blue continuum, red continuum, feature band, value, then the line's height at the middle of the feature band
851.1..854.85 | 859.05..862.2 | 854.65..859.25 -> 0.07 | 7.89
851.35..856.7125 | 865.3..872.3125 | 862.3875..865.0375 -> -0.17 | 8.1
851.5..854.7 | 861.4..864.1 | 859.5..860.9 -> 0.22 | 9.37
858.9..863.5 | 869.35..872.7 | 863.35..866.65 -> -0.06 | 8.42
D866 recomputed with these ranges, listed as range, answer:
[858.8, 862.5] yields 8.11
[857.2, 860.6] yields 7.24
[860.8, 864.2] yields 9.44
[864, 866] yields 8.65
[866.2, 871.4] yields 8.21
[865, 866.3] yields 9.01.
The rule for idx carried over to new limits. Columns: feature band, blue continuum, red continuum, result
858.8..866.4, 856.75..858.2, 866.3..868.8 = -0.11 mag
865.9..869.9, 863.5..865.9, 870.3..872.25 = 0.02 mag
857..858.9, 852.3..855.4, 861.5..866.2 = 0.23 mag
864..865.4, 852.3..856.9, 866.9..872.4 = -0.05 mag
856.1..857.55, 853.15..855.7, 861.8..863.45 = 0.12 mag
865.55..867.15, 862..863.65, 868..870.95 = 0.04 mag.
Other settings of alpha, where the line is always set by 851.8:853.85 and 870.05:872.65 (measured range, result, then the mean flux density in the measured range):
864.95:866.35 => -0.209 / 8.98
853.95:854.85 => -0.068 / 8.25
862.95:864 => -0.353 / 10.4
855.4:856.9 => -0.050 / 7.95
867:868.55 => -0.146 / 8.58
